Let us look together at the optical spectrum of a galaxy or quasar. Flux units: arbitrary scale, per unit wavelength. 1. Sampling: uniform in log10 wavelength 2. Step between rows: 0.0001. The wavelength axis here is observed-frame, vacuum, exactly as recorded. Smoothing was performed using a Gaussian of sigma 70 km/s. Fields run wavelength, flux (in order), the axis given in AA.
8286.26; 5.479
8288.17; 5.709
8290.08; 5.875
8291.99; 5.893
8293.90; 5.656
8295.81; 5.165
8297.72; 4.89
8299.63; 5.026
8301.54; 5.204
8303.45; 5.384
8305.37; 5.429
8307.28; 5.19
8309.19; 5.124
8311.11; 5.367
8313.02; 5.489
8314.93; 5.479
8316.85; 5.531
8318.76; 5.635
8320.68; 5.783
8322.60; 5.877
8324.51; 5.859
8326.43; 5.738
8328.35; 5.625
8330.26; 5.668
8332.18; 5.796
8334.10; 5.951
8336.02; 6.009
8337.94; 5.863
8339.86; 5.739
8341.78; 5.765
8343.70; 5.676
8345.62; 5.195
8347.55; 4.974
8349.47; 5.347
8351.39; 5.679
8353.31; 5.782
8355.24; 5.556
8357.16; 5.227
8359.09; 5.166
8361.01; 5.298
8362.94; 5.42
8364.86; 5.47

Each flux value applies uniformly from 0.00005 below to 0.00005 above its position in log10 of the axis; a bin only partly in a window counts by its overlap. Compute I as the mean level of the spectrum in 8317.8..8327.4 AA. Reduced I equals 5.78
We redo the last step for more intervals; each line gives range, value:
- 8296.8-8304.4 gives 5.13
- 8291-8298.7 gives 5.4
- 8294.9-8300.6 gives 5.03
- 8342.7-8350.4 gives 5.3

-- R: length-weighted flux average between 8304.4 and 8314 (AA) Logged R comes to 5.32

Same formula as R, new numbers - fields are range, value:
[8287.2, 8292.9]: 5.82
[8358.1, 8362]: 5.23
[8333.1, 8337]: 5.97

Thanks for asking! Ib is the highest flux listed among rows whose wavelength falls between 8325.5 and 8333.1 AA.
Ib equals 5.796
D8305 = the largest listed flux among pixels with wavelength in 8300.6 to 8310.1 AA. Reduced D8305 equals 5.429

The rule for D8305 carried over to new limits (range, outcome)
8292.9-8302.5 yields 5.656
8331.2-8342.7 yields 6.009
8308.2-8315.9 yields 5.489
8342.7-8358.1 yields 5.782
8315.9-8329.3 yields 5.877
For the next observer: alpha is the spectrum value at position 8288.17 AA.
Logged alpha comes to 5.709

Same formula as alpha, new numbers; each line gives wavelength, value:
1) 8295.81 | 5.165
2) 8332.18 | 5.796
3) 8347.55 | 4.974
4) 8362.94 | 5.42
